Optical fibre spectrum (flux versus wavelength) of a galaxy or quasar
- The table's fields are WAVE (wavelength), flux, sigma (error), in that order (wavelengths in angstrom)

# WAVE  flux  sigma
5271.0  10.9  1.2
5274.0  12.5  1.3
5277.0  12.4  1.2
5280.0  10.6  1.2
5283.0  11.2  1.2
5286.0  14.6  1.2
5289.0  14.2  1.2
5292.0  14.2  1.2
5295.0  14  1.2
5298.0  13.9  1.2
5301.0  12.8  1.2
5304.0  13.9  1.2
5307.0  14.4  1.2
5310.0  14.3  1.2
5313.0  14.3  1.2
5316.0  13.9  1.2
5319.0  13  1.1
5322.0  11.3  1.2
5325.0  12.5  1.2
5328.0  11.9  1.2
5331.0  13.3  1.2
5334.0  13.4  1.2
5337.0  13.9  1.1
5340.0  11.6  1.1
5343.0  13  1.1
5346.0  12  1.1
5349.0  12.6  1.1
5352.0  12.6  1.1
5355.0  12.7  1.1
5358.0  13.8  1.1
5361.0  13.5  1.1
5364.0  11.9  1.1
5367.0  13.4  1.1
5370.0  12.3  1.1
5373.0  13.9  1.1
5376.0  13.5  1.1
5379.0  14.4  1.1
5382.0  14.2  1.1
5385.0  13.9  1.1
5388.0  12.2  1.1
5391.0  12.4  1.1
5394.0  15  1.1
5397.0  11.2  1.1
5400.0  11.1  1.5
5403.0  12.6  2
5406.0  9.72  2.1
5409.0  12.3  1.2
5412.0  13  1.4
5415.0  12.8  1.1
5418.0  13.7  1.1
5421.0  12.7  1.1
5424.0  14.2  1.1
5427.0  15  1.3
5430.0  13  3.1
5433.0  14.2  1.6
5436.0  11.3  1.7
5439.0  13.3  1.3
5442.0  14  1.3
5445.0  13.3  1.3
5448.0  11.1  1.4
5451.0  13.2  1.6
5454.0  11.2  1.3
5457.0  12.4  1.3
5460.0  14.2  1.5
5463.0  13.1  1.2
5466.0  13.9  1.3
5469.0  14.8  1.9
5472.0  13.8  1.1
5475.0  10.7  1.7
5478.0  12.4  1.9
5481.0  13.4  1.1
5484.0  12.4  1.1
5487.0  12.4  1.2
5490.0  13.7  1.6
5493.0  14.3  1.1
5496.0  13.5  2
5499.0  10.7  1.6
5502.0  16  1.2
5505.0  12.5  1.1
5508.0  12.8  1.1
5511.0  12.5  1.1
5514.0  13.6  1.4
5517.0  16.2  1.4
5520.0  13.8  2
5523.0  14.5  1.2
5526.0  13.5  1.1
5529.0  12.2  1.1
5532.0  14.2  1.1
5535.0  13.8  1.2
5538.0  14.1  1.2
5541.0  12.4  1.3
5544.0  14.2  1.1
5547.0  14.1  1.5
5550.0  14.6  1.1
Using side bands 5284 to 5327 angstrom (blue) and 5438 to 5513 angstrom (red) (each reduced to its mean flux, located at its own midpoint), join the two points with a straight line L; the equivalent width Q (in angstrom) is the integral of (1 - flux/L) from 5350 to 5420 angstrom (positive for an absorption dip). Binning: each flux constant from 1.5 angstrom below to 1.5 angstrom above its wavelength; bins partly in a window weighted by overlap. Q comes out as 2.5 angstrom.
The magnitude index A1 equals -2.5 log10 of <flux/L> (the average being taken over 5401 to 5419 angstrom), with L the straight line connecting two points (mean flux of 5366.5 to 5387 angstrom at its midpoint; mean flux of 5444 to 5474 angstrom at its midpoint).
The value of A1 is 0.095 mag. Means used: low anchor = 13.6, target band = 12.3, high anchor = 13.1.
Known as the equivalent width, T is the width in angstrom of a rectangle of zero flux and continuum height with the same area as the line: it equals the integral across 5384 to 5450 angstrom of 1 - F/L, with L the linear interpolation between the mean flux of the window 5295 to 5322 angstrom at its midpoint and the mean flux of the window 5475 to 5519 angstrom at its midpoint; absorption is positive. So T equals 2.99 angstrom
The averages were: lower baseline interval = 13.7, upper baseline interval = 13.2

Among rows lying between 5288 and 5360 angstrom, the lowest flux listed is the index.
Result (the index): 11.3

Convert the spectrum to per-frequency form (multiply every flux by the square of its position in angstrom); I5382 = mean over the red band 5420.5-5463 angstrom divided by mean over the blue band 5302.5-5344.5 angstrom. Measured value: 1.04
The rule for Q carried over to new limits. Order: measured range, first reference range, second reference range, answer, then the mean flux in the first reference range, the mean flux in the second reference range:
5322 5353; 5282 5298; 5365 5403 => 1.8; 13.7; 13.1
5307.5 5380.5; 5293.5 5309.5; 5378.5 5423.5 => 1.7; 13.8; 12.7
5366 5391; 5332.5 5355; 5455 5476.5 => -1.1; 12.7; 13.2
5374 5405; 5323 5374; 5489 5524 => 0.1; 12.8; 13.7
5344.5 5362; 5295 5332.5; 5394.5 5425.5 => 0.1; 13.3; 12.4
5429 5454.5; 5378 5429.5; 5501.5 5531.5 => 0.8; 13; 13.7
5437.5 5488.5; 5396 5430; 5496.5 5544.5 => 0.5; 12.6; 13.5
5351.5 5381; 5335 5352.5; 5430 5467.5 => -1.2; 12.6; 12.9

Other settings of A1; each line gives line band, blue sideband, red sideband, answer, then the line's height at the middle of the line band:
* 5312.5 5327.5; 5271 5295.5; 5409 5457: 0.001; 12.8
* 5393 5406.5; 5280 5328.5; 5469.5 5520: 0.113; 13.3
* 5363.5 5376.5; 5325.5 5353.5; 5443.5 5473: -0.021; 12.8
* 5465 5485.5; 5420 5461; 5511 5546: 0.026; 13.4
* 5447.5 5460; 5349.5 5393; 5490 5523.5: 0.098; 13.5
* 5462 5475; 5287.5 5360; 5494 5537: -0.006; 13.5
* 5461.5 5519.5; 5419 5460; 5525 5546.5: -0.001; 13.3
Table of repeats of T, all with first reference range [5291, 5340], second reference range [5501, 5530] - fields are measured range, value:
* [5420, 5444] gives 0.21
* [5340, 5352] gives 0.90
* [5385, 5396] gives 0.25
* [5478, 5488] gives 0.72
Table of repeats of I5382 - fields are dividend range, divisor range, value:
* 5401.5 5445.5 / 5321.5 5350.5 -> 1.07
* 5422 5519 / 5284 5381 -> 1.05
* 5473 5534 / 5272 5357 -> 1.09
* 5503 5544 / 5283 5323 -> 1.08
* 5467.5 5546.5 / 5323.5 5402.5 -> 1.09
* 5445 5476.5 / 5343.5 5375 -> 1.04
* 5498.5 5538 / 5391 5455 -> 1.11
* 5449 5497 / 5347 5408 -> 1.05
